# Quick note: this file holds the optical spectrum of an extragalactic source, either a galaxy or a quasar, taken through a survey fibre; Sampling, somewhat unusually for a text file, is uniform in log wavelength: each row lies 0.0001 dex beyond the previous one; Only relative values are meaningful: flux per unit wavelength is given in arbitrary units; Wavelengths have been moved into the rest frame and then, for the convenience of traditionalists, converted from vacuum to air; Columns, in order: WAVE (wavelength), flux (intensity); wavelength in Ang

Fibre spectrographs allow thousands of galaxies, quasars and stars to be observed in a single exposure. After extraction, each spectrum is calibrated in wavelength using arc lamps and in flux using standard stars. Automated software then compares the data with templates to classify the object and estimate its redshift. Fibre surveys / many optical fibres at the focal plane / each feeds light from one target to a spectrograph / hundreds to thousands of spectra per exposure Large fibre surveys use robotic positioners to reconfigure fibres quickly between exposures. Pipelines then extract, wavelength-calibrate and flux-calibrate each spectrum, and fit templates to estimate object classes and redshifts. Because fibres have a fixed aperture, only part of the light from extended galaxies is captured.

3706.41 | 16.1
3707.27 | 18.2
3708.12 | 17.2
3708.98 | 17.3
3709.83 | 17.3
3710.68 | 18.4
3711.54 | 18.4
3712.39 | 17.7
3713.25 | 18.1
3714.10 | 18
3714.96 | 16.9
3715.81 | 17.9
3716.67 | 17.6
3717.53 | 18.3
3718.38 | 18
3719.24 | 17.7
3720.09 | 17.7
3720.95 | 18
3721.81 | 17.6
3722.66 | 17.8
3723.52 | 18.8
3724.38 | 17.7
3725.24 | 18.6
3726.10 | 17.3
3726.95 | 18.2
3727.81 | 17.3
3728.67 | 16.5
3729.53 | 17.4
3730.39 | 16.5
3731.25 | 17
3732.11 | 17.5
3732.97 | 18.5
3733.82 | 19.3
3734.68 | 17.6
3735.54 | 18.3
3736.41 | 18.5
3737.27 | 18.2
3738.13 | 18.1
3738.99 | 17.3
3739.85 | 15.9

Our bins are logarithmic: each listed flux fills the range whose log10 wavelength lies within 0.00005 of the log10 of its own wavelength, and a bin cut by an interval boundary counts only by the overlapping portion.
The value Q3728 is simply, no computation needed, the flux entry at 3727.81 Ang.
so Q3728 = 17.3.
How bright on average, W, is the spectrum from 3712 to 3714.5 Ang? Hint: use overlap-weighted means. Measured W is 17.9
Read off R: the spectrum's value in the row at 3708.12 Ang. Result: 17.2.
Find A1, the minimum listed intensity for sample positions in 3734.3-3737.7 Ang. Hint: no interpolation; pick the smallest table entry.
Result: 17.6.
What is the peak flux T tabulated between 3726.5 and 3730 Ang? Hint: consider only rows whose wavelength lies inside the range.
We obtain 18.2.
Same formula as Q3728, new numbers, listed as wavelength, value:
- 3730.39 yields 16.5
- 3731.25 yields 17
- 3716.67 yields 17.6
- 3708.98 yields 17.3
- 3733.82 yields 19.3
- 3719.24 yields 17.7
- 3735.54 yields 18.3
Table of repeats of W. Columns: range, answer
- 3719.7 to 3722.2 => 17.7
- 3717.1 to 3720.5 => 18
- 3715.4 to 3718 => 17.9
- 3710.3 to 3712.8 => 18.2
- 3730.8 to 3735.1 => 18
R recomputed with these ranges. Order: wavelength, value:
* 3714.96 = 16.9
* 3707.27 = 18.2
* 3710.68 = 18.4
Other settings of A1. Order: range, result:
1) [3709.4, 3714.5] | 17.3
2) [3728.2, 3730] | 16.5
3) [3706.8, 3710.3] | 17.2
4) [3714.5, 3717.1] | 16.9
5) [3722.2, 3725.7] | 17.7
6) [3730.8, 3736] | 17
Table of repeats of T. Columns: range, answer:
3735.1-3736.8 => 18.5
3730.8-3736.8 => 19.3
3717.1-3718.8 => 18.3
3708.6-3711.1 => 18.4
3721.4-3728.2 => 18.8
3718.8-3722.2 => 18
